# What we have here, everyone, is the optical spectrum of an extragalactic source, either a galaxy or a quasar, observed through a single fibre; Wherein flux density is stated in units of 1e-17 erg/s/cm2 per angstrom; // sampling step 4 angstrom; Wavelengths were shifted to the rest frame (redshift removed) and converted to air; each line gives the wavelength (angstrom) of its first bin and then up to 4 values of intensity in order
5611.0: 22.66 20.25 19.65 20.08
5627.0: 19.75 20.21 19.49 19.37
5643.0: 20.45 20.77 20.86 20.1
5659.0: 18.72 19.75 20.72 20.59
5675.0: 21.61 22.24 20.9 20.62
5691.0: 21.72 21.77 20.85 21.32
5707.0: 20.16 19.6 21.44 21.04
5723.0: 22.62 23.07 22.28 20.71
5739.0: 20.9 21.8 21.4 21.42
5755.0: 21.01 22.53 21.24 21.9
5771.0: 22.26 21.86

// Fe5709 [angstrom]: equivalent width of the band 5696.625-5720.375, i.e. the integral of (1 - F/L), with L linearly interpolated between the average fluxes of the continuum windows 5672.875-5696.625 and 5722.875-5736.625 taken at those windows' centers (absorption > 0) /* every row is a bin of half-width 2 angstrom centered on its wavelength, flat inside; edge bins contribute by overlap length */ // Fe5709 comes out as 1.2 angstrom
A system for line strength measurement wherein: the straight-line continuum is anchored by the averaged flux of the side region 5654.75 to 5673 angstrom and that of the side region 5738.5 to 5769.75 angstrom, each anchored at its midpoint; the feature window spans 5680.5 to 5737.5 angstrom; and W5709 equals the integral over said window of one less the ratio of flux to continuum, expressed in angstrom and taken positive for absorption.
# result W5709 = -1.5 angstrom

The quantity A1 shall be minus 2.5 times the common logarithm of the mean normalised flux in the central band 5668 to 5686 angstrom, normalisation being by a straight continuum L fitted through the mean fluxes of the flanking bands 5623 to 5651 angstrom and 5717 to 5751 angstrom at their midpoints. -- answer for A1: -0.03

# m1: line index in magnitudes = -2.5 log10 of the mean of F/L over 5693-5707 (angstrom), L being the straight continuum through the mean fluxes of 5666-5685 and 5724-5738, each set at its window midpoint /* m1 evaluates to 0.021 mag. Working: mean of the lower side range 21.2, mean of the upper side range 22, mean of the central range 21.1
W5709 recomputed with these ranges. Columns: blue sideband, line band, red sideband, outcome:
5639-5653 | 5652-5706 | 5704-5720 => -0.8 angstrom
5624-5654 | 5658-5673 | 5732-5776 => 0.3 angstrom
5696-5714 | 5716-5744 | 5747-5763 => -0.9 angstrom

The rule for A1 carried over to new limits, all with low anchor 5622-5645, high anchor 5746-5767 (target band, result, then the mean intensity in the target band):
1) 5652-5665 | 0.03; 19.6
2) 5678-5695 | -0.04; 21.4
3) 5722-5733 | -0.07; 22.7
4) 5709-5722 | 0.01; 20.8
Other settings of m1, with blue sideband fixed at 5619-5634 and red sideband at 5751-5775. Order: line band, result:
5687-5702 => -0.02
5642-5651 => -0.03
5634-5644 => 0.02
